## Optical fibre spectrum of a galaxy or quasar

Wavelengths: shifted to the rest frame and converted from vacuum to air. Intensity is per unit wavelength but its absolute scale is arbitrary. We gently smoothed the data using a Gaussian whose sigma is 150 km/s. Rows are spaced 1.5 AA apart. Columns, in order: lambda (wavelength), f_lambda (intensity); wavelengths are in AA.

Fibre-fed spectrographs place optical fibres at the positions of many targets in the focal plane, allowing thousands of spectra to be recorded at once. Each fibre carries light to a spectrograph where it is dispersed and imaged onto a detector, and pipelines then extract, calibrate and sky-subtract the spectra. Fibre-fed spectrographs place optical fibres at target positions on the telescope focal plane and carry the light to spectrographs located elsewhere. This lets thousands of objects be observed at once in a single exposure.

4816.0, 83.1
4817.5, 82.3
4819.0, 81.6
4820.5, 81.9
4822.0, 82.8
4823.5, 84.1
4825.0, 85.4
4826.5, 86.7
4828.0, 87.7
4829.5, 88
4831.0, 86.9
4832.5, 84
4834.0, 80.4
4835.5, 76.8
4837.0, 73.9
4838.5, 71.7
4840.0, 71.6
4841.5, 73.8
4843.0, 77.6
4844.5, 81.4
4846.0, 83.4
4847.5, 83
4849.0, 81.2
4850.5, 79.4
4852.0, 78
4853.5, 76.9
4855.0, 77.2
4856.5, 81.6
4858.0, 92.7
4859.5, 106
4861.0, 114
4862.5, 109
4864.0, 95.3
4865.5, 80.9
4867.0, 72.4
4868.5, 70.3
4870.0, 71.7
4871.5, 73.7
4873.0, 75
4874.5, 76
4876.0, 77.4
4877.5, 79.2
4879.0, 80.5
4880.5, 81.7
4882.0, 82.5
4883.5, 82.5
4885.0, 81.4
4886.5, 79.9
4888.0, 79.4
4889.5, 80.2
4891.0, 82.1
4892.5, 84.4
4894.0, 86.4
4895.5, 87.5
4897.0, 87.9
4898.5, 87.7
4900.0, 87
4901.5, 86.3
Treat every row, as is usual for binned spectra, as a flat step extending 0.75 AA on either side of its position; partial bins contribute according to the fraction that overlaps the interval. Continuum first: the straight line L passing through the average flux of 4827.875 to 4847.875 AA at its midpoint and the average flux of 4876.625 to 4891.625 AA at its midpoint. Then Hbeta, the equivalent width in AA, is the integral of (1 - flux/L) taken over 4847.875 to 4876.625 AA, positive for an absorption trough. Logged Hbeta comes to -1.2 AA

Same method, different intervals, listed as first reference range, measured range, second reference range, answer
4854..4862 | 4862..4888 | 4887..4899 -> 2.66 AA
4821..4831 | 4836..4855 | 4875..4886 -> 1.42 AA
